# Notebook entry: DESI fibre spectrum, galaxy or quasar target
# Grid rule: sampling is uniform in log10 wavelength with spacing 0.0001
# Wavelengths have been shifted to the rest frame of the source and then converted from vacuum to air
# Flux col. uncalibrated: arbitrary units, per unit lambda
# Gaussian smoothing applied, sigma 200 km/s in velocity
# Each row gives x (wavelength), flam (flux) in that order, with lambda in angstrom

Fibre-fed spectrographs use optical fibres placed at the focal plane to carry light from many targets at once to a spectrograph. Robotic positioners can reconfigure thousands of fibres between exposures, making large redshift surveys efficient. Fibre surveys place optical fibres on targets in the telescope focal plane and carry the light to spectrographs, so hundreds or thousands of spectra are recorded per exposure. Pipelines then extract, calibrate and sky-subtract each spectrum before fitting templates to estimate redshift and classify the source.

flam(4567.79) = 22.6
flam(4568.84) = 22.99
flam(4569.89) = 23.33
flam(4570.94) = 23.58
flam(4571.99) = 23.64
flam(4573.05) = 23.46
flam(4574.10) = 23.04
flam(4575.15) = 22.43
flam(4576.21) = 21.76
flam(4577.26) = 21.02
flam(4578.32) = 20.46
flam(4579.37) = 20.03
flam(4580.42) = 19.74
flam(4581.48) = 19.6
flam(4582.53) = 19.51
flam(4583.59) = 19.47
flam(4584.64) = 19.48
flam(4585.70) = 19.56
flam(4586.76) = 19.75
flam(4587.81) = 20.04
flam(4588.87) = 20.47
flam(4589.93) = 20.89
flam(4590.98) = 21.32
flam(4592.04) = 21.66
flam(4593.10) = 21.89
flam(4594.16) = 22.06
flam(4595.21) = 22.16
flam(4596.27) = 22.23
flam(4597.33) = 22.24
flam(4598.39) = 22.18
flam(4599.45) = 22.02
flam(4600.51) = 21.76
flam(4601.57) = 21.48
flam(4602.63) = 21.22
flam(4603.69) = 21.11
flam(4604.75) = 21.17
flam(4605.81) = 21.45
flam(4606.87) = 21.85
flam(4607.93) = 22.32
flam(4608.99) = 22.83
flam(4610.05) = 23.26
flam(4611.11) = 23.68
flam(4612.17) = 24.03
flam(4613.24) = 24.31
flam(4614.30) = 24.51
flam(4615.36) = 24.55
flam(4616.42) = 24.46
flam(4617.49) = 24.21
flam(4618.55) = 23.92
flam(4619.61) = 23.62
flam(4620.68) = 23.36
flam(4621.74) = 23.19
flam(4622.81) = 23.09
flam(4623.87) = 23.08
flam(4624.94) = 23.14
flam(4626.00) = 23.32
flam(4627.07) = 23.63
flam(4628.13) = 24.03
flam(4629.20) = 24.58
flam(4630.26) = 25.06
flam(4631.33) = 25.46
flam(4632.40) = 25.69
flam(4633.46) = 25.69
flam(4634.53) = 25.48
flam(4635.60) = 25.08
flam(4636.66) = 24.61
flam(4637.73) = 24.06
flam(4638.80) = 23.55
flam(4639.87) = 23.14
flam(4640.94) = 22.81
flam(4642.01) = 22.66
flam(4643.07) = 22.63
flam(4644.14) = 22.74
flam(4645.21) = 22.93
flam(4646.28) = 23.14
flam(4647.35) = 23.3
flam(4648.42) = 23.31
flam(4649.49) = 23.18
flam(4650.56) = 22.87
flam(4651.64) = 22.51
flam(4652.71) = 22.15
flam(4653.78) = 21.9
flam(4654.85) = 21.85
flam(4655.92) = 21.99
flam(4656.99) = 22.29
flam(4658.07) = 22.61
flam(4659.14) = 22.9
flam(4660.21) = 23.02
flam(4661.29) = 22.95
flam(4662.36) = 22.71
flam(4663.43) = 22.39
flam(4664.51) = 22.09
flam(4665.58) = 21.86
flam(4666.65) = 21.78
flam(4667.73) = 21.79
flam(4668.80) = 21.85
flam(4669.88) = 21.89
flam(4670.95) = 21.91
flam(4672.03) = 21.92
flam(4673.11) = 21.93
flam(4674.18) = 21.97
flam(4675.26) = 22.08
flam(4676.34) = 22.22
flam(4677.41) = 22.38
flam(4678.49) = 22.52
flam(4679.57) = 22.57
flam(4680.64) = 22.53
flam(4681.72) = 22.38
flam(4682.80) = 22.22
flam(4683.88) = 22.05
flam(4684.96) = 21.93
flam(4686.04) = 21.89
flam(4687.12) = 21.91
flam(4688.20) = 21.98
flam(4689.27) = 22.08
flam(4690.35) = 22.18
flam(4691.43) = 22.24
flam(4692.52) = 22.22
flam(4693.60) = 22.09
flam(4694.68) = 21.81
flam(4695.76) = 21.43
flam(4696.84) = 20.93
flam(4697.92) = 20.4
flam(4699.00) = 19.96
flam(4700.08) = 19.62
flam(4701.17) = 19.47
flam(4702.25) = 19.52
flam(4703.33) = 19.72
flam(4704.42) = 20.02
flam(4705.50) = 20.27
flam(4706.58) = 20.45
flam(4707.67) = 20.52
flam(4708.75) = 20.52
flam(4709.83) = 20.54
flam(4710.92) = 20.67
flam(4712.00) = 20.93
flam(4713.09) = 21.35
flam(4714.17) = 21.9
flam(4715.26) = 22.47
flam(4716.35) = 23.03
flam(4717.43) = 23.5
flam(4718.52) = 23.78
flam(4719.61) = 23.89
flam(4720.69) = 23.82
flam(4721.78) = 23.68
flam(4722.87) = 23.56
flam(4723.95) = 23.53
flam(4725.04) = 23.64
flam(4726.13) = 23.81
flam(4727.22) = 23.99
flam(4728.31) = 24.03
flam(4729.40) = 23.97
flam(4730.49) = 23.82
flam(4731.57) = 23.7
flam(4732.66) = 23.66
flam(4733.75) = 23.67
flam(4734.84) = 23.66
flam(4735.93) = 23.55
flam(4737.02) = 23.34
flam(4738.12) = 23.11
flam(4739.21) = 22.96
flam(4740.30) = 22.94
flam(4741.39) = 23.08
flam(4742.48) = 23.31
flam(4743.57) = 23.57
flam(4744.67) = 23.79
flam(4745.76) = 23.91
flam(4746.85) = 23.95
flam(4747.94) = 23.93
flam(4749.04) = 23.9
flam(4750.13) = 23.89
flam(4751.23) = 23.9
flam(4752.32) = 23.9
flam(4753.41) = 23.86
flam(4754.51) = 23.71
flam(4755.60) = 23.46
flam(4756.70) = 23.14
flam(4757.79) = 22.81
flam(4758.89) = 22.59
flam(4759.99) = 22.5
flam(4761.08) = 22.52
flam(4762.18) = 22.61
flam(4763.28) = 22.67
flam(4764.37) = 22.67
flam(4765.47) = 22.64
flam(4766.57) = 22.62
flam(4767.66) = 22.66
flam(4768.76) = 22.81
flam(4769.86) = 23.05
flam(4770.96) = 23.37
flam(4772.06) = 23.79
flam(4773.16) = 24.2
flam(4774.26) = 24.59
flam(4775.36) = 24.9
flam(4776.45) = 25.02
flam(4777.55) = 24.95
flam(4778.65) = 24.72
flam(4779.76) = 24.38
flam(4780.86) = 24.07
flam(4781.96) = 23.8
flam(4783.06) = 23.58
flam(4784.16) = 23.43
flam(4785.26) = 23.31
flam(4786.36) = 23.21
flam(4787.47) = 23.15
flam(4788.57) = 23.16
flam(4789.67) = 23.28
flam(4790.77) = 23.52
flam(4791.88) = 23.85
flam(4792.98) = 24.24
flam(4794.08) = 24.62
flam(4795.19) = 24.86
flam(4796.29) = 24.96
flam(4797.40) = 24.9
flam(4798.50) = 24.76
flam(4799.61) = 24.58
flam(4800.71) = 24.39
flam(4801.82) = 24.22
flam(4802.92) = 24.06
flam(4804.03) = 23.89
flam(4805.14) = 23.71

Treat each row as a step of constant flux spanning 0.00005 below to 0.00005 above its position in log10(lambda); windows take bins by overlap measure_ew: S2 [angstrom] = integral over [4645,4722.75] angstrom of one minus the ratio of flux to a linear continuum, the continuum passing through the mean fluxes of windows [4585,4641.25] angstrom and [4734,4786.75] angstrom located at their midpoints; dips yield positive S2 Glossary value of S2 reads 4.2 angstrom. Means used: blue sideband 22.9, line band 22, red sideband 23.5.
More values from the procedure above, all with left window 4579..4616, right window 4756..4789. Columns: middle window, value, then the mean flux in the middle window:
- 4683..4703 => 1.1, 21.3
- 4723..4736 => -0.4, 23.8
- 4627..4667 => -2.1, 23.3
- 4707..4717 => 0.6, 21.3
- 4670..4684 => 0.1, 22.2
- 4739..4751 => -0.2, 23.6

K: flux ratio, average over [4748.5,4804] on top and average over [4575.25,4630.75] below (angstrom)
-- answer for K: 1.1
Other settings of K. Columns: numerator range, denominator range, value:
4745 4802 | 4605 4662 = 1.01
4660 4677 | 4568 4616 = 1.01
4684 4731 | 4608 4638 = 0.91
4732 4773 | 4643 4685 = 1.04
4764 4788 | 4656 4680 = 1.06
